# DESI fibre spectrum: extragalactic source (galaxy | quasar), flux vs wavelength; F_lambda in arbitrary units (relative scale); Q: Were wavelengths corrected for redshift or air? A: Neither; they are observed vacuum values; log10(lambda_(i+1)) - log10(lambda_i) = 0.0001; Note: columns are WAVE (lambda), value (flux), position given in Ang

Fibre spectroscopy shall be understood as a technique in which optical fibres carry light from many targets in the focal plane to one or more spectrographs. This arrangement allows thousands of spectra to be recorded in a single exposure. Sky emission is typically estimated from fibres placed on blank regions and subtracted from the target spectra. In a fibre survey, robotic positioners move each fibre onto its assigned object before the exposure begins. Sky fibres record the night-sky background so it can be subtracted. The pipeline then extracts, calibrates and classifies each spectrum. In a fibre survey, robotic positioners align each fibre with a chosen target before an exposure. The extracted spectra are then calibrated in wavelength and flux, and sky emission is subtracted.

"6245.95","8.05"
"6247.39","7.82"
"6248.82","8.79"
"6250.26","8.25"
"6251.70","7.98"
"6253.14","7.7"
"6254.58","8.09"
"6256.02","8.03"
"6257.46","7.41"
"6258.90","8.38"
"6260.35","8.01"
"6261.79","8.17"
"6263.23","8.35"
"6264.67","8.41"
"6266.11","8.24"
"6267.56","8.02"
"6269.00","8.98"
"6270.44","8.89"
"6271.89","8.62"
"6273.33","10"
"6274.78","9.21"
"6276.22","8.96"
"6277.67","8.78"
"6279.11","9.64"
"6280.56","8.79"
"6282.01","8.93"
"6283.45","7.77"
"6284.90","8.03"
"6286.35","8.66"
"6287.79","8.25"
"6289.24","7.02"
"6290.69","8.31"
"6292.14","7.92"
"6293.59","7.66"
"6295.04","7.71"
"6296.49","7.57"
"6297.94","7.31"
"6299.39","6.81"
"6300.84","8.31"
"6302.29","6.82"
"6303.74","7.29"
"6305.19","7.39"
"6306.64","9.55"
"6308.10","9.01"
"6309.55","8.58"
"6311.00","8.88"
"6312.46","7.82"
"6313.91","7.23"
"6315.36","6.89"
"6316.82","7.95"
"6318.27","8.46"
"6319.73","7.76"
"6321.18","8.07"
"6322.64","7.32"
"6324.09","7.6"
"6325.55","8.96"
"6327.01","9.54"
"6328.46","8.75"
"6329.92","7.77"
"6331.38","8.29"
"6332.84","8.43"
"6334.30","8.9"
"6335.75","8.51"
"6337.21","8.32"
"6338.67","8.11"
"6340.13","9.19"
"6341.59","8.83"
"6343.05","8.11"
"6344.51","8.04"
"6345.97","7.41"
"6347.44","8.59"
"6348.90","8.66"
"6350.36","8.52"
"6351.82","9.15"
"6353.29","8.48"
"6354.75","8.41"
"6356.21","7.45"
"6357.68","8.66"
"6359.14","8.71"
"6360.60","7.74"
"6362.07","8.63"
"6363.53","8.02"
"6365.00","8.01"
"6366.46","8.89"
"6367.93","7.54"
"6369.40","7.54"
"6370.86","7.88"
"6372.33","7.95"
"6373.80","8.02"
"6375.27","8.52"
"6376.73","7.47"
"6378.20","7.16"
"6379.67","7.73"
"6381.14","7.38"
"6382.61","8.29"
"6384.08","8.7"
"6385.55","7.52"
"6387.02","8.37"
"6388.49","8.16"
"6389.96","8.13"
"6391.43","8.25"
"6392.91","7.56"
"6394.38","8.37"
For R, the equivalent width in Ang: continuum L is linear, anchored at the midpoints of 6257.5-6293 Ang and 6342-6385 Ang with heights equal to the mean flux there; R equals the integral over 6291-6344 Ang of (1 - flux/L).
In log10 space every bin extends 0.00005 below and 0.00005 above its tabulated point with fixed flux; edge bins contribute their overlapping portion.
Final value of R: 1.3 Ang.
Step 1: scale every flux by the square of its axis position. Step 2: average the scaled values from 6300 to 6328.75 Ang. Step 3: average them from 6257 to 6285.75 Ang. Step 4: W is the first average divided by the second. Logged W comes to 0.96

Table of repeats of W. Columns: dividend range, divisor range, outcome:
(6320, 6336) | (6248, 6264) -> 1.05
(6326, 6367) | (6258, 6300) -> 1.04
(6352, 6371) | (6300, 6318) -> 1.04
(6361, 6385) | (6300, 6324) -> 1.02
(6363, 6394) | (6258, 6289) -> 0.96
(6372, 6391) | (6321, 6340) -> 0.96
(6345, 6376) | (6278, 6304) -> 1.06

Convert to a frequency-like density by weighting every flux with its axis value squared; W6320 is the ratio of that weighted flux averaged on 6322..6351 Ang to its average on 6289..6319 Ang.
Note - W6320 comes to 1.08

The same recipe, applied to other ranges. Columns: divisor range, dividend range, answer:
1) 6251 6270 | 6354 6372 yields 1.03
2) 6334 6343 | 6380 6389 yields 0.95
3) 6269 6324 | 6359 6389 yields 1.00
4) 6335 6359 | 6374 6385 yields 0.95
